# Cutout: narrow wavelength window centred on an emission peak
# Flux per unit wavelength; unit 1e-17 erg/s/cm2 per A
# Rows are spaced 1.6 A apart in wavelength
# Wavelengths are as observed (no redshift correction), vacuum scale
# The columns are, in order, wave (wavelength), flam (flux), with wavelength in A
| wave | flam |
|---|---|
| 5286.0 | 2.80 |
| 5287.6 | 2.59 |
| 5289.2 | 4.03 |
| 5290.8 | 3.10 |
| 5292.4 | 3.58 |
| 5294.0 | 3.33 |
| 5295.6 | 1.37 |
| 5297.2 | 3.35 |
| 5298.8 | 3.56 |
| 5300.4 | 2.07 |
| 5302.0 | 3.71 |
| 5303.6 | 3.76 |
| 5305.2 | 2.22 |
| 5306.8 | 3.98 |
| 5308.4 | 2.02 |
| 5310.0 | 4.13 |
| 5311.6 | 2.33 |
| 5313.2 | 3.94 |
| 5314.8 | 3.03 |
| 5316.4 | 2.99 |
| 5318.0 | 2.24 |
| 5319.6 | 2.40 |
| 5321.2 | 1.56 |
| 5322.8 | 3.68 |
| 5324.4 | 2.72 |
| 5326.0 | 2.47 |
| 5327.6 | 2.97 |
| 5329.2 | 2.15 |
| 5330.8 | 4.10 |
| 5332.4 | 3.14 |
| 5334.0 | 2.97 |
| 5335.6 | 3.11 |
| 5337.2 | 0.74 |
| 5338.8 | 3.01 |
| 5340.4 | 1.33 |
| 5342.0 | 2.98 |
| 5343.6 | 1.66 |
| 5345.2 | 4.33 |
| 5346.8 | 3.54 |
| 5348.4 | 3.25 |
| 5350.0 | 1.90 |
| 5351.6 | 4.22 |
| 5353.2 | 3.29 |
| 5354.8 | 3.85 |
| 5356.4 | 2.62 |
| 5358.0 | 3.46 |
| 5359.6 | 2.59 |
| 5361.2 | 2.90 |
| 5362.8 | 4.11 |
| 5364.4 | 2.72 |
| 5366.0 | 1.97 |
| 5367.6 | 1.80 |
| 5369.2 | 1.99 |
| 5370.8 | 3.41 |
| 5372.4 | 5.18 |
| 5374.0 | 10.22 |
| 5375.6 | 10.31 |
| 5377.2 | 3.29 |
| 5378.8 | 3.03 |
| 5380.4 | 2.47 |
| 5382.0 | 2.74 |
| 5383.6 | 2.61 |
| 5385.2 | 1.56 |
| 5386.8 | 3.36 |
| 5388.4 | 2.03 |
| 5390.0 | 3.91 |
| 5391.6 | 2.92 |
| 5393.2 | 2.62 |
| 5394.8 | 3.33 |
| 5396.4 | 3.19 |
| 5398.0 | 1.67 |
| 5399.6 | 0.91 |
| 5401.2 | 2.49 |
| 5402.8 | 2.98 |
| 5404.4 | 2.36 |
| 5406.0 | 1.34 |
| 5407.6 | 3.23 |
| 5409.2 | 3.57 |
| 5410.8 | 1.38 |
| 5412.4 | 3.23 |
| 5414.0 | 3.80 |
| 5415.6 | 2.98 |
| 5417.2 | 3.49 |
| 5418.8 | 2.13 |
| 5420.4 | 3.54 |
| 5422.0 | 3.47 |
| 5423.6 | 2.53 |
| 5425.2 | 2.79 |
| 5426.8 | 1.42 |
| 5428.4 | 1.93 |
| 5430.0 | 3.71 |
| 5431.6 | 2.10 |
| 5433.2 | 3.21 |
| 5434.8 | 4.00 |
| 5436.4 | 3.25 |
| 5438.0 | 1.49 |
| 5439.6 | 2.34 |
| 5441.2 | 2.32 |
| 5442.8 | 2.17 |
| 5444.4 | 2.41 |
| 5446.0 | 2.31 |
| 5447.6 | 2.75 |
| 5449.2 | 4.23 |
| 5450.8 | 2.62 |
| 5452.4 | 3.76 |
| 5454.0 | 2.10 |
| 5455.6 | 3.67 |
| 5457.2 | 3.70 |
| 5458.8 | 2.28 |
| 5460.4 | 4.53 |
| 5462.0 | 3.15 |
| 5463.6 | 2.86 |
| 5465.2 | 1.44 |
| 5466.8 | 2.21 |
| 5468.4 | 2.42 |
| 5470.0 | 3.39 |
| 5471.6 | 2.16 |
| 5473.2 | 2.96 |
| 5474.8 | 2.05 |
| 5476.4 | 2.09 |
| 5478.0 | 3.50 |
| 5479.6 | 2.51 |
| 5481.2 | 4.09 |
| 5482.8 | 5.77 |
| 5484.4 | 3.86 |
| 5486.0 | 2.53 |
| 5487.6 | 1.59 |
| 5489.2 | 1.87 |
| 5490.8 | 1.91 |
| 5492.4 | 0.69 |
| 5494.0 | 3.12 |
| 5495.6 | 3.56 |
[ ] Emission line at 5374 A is H-beta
